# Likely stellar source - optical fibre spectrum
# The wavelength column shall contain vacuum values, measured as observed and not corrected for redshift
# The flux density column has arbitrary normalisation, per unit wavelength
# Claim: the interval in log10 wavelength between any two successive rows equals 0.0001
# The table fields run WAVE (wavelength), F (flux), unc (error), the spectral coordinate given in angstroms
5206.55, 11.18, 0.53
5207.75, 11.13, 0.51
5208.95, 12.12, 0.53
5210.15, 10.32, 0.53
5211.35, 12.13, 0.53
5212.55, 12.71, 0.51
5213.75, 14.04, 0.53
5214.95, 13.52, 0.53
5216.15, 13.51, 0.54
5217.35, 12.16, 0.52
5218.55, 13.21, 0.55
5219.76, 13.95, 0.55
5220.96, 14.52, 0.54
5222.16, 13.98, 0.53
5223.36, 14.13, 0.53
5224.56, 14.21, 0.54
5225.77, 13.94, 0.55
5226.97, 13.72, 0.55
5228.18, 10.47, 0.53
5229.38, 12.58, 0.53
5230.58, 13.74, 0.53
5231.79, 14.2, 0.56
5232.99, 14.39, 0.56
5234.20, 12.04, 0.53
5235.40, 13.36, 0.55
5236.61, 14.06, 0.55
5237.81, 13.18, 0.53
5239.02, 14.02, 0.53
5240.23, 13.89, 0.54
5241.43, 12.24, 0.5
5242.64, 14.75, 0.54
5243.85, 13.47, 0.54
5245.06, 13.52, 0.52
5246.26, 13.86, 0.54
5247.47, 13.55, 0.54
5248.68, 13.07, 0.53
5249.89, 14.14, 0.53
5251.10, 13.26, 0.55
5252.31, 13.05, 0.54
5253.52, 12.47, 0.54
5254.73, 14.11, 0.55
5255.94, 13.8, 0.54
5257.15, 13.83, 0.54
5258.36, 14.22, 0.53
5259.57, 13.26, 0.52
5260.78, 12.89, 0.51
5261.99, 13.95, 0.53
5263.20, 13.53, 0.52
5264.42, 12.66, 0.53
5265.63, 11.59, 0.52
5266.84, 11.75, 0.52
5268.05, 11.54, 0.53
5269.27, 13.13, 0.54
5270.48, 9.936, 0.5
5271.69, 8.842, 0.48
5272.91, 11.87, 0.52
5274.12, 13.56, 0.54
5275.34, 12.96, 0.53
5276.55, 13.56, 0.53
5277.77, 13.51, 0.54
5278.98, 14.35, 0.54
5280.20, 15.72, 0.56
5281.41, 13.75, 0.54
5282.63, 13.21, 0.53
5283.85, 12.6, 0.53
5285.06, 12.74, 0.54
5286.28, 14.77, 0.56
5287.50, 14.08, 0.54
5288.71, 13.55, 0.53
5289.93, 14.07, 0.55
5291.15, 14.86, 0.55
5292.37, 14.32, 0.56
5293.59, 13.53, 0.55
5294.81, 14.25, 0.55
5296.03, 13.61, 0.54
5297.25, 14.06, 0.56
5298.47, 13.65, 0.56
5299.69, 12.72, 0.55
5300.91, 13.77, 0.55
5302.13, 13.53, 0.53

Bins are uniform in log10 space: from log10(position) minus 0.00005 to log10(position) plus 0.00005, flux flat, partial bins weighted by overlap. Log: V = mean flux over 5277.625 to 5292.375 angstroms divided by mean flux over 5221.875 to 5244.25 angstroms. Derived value 1.04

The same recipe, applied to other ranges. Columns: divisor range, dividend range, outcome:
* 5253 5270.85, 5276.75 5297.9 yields 1.08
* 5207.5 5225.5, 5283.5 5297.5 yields 1.06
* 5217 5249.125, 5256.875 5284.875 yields 0.95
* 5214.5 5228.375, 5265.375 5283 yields 0.93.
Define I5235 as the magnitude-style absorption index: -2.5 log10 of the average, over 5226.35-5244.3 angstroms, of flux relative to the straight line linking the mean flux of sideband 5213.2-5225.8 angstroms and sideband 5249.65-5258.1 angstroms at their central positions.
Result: 0.02 mag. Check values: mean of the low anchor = 13.7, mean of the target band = 13.3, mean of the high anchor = 13.5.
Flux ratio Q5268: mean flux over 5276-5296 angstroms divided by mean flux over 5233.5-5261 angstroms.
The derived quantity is 1.03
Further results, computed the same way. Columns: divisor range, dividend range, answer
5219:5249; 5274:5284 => 1.01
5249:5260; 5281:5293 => 1.02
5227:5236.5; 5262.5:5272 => 0.90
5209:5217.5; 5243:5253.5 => 1.07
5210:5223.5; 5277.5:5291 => 1.05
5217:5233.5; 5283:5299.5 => 1.02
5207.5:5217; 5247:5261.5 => 1.08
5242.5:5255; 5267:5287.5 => 0.95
